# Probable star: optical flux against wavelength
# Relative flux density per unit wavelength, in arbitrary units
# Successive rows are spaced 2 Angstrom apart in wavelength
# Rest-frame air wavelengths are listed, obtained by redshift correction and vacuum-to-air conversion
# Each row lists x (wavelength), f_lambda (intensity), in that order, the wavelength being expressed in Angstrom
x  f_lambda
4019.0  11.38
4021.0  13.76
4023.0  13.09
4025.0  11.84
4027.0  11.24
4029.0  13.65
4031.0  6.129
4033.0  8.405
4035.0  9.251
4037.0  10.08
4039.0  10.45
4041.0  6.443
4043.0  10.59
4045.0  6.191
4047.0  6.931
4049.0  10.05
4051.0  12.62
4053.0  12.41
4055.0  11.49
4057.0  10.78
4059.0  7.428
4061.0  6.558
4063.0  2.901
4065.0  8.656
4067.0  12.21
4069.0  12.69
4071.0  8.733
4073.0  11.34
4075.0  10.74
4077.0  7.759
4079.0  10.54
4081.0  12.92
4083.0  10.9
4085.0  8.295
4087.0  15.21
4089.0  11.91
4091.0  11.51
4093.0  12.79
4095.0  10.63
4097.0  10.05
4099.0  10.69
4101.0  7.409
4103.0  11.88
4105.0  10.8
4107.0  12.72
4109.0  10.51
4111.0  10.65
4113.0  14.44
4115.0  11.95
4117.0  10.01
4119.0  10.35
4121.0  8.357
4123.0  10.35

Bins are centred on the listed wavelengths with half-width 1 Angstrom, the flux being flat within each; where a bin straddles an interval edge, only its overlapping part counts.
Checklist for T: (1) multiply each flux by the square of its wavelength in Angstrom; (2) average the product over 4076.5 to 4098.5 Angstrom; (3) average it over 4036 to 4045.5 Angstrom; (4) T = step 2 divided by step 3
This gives 1.29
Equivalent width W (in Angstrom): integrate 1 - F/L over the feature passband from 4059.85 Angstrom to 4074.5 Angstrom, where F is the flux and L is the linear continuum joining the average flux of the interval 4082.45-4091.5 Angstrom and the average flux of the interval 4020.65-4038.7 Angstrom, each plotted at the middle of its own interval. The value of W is 2.9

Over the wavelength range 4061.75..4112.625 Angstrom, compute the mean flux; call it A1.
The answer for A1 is 10.6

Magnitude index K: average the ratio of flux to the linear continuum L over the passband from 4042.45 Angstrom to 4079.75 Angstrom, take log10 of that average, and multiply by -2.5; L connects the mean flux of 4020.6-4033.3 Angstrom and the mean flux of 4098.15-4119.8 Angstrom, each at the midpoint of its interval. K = 0.17 mag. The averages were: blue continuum 11.2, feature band 9.49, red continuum 11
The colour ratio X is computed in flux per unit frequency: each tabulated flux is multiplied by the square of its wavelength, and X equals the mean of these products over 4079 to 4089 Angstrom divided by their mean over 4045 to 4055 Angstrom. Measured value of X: 1.17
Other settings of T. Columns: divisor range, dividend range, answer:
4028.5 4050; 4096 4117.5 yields 1.29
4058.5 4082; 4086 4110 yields 1.22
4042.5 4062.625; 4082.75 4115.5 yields 1.25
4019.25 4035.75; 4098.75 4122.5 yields 1.03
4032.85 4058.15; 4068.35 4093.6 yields 1.17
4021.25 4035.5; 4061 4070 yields 0.84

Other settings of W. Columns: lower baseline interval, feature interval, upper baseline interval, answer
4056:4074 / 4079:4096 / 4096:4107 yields -3.15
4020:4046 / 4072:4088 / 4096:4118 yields -0.43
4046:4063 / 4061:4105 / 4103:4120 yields 0.21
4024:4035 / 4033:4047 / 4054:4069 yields 1.55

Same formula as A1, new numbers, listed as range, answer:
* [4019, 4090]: 10.1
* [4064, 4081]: 10.5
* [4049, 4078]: 9.75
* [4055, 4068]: 8.35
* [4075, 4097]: 11.2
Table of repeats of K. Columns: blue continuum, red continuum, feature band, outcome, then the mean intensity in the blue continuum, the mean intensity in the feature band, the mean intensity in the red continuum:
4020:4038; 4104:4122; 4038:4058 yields 0.11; 10.8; 9.8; 11.1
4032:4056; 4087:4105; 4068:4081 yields 0.00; 9.58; 10.5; 11.1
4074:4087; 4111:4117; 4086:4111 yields 0.01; 10.6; 11.3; 12.2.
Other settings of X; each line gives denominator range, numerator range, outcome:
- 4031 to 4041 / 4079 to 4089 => 1.35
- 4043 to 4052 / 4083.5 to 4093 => 1.32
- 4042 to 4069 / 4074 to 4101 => 1.20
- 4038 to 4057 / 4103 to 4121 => 1.19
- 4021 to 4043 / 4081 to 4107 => 1.12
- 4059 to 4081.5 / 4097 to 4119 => 1.20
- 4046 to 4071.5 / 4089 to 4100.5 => 1.18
